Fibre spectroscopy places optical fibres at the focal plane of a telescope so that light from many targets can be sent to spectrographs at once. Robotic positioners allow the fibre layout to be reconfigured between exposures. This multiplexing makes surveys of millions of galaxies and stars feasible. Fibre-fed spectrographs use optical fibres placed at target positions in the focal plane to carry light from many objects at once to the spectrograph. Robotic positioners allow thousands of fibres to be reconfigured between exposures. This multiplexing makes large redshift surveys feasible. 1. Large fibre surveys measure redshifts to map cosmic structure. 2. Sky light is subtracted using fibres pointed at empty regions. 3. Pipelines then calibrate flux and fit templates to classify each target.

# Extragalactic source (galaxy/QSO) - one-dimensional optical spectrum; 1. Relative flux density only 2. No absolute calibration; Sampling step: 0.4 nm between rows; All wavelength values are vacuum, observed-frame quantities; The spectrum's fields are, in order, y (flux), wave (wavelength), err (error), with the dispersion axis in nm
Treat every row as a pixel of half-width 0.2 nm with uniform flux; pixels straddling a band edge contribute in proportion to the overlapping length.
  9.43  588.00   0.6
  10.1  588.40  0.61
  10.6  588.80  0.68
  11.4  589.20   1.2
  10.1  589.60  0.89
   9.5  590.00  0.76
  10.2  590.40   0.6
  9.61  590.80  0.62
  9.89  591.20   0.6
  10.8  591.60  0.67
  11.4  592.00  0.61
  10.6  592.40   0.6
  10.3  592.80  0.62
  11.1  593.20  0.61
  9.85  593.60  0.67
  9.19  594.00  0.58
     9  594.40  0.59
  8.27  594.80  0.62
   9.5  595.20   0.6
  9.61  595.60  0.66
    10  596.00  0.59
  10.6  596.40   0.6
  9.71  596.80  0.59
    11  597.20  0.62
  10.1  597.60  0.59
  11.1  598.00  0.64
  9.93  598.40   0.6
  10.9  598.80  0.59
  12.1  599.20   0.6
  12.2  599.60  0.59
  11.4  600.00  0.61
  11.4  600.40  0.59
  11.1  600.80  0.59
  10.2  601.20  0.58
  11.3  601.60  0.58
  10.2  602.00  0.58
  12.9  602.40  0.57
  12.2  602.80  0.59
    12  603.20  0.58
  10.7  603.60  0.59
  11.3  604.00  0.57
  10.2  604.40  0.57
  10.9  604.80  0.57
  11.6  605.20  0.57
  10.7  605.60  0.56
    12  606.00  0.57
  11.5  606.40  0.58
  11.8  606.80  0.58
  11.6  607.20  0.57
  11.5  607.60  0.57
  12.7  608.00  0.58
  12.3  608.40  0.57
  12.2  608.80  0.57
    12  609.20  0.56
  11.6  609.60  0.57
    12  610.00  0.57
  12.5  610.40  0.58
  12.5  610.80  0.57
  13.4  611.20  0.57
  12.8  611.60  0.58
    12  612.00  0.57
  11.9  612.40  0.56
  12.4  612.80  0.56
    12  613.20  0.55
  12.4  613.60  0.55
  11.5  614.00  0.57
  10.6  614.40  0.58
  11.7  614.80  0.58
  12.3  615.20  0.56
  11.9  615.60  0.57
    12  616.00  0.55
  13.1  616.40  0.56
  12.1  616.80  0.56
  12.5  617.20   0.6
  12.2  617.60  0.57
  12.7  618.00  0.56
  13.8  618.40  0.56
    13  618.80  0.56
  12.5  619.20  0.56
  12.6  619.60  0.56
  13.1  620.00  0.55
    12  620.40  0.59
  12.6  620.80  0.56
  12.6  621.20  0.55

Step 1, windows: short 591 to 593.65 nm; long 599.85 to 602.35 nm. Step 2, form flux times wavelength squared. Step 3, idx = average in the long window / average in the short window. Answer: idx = 1.1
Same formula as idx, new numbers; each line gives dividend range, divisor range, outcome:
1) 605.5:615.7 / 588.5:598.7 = 1.25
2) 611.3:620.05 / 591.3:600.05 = 1.27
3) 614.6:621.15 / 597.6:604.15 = 1.17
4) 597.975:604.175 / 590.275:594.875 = 1.16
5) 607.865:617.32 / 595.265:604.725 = 1.16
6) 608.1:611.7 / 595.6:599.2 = 1.23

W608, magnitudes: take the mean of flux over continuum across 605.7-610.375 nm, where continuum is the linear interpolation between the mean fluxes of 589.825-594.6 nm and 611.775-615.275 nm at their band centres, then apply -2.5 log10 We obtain -0.05 mag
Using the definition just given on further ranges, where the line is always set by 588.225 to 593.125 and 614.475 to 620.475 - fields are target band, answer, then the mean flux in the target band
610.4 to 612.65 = -0.045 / 12.5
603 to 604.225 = 0.008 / 11.3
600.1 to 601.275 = 0.015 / 11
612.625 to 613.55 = -0.008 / 12.2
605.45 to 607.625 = 0.008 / 11.5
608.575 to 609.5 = -0.021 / 12.1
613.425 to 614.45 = 0.054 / 11.6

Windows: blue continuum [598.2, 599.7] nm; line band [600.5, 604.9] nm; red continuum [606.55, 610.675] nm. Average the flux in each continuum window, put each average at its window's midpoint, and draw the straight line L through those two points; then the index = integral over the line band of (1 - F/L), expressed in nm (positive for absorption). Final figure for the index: 0.13 nm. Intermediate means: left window 11.2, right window 12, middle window 11.2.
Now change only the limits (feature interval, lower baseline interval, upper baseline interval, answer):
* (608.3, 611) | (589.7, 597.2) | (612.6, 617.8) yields -0.15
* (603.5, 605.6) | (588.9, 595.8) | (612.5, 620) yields 0.05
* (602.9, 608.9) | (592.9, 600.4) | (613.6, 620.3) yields -0.15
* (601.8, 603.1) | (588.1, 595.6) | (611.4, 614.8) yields -0.09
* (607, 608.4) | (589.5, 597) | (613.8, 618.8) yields -0.07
